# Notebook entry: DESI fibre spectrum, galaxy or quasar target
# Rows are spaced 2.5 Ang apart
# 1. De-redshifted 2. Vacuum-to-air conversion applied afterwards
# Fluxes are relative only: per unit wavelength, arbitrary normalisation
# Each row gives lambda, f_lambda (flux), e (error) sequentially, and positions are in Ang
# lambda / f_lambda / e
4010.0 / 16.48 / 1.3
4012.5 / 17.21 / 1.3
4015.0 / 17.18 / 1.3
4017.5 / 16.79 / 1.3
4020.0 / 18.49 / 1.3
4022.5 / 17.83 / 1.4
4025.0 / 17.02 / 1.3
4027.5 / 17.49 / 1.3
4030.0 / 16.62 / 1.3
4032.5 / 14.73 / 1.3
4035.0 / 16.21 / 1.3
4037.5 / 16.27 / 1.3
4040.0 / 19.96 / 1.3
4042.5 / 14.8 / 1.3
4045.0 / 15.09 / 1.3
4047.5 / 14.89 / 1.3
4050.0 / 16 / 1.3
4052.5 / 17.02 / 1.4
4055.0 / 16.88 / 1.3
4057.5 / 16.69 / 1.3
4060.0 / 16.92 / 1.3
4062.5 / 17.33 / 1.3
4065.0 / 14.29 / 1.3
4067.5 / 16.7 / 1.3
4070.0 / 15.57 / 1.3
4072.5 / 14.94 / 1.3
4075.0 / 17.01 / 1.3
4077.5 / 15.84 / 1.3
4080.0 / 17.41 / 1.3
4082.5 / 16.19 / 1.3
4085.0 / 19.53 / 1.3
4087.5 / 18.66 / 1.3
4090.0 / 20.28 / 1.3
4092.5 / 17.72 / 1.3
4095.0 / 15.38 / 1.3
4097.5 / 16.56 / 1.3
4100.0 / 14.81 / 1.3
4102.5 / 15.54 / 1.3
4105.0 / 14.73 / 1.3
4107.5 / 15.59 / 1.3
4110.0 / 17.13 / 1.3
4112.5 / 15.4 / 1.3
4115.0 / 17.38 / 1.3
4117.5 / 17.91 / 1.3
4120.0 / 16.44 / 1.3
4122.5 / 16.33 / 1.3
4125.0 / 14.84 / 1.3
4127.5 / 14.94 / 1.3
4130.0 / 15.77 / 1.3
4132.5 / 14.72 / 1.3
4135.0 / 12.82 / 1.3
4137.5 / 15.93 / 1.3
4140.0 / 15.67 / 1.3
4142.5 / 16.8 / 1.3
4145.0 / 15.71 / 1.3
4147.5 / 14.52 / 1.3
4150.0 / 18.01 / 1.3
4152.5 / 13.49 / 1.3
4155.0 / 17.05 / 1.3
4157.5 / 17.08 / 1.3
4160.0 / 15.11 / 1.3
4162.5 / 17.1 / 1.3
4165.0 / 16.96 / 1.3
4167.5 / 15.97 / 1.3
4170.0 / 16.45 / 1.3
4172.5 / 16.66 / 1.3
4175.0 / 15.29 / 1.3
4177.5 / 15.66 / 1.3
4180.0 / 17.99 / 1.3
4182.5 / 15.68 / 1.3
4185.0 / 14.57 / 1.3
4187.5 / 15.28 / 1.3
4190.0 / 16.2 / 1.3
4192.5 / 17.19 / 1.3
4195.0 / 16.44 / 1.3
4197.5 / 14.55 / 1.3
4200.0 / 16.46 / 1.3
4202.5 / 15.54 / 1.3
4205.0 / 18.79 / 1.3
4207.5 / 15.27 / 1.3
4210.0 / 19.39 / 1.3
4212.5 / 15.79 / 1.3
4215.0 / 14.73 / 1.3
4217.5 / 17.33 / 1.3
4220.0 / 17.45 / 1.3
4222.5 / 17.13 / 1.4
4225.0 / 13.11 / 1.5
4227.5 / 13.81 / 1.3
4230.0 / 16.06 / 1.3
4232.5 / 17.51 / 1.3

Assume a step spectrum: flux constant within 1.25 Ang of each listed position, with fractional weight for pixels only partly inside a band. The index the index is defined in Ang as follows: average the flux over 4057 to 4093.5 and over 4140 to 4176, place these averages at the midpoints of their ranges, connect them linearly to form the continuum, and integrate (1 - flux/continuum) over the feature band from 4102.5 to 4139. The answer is 1.8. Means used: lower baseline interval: 17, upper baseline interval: 16.1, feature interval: 15.7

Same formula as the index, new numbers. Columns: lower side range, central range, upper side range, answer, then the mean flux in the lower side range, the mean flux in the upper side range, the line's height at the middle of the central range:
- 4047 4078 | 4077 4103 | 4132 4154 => -2.1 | 16.2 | 15.3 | 15.9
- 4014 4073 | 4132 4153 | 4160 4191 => 1.1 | 16.5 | 16.1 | 16.2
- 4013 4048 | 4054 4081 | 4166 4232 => 0.5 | 16.7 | 16.1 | 16.6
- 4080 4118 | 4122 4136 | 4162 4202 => 1.5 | 16.9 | 16.1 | 16.6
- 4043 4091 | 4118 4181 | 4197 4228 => 1.9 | 16.6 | 16.2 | 16.4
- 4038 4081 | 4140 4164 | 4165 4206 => 0.2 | 16.3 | 16.2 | 16.2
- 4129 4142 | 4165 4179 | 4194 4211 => -0.2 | 15.1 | 16.6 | 15.9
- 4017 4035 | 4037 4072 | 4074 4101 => 1.6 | 16.9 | 17.2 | 17.1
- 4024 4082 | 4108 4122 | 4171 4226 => -0.4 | 16.3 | 16.2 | 16.3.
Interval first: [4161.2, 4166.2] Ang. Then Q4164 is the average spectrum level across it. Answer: 17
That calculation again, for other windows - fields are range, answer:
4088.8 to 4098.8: 17.5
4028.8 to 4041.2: 16.7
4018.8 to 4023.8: 18.1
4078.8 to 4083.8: 16.8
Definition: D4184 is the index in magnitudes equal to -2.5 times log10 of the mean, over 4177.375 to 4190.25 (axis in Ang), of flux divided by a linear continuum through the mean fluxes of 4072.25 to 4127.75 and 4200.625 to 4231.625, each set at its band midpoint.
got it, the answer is 0.03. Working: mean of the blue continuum 16.6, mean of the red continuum 16.2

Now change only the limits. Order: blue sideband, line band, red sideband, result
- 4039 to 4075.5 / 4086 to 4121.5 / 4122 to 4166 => -0.05 mag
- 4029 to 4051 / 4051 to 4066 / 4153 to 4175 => -0.03 mag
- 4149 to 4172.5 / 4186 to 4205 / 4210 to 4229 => 0.00 mag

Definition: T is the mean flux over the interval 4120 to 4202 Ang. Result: 15.9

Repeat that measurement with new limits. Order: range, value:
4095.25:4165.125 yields 15.8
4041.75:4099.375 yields 16.6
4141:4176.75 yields 16.1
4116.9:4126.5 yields 16.2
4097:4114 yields 15.7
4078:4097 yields 17.7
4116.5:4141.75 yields 15.5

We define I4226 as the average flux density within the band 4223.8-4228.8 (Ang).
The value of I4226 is 13.5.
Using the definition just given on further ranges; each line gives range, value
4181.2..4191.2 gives 15.4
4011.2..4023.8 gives 17.5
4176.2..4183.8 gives 16.4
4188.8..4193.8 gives 16.7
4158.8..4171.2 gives 16.3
